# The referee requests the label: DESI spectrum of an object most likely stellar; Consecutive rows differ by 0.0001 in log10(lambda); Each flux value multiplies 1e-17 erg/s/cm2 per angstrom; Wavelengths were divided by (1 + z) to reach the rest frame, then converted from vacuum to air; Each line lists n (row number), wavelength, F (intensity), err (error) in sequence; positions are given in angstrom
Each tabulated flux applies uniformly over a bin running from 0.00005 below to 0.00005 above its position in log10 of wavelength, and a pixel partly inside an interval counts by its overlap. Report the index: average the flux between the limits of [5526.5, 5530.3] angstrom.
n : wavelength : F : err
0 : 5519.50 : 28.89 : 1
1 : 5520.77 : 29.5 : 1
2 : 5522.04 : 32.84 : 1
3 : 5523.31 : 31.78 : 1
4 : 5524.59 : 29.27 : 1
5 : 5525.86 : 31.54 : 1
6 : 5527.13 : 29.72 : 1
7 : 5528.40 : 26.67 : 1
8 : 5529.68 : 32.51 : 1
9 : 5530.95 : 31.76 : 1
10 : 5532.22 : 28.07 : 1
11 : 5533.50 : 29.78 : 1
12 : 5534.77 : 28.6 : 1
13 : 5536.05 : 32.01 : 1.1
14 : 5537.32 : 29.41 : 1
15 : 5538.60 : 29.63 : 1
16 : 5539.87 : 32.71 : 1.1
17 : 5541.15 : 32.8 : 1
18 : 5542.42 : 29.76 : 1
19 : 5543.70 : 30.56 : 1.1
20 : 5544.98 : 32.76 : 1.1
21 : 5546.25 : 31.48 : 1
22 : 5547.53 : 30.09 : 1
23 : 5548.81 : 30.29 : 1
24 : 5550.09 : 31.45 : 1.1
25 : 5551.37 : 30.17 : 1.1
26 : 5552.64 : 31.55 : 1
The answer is 29.6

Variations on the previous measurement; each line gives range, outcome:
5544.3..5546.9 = 32.1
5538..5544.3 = 31.1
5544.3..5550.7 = 31.2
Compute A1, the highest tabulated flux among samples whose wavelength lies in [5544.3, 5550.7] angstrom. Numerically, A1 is 32.76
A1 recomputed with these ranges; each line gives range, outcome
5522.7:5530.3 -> 32.51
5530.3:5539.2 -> 32.01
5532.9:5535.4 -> 29.78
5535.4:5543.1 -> 32.8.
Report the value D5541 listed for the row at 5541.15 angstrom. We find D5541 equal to 32.8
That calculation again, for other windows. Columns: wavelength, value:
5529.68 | 32.51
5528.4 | 26.67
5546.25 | 31.48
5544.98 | 32.76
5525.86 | 31.54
